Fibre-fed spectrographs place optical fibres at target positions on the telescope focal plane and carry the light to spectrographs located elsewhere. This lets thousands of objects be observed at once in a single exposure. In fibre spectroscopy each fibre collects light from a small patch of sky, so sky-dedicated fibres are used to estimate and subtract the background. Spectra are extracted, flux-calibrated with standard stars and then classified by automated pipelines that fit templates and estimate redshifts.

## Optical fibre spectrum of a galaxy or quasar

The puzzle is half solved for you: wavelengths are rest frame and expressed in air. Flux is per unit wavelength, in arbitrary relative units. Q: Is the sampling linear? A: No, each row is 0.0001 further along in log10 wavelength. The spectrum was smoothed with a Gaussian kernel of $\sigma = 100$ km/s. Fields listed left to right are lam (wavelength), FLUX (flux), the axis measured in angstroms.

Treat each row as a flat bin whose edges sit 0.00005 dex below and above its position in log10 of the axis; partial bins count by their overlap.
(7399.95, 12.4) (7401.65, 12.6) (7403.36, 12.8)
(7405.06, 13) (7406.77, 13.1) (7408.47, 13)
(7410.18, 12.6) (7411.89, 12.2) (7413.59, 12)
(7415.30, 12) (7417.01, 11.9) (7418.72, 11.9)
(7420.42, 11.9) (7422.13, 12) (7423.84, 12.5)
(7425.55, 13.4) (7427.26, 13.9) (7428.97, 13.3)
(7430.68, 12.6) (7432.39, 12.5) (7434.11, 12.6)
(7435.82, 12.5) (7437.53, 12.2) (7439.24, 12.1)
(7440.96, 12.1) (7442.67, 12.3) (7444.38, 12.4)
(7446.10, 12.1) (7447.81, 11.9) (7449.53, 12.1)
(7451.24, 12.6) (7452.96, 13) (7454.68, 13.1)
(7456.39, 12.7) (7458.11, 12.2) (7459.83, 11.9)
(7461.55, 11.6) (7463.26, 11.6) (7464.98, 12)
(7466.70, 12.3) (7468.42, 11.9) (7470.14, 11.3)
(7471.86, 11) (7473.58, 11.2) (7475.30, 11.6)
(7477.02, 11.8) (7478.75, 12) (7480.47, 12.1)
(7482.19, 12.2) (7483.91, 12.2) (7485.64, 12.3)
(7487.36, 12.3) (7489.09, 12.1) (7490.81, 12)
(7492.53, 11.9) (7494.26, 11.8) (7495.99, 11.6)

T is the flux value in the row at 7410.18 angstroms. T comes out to 12.6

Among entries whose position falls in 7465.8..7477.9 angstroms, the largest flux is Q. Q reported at 12.3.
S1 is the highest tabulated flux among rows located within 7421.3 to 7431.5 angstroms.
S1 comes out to 13.9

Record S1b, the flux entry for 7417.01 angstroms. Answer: 11.9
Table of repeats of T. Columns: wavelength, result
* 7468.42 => 11.9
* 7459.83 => 11.9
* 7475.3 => 11.6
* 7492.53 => 11.9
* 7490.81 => 12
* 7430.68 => 12.6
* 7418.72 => 11.9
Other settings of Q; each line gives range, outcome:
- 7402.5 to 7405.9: 13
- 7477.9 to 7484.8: 12.2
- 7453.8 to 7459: 13.1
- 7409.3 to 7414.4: 12.6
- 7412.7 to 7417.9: 12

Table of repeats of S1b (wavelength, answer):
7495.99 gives 11.6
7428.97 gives 13.3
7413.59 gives 12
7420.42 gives 11.9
